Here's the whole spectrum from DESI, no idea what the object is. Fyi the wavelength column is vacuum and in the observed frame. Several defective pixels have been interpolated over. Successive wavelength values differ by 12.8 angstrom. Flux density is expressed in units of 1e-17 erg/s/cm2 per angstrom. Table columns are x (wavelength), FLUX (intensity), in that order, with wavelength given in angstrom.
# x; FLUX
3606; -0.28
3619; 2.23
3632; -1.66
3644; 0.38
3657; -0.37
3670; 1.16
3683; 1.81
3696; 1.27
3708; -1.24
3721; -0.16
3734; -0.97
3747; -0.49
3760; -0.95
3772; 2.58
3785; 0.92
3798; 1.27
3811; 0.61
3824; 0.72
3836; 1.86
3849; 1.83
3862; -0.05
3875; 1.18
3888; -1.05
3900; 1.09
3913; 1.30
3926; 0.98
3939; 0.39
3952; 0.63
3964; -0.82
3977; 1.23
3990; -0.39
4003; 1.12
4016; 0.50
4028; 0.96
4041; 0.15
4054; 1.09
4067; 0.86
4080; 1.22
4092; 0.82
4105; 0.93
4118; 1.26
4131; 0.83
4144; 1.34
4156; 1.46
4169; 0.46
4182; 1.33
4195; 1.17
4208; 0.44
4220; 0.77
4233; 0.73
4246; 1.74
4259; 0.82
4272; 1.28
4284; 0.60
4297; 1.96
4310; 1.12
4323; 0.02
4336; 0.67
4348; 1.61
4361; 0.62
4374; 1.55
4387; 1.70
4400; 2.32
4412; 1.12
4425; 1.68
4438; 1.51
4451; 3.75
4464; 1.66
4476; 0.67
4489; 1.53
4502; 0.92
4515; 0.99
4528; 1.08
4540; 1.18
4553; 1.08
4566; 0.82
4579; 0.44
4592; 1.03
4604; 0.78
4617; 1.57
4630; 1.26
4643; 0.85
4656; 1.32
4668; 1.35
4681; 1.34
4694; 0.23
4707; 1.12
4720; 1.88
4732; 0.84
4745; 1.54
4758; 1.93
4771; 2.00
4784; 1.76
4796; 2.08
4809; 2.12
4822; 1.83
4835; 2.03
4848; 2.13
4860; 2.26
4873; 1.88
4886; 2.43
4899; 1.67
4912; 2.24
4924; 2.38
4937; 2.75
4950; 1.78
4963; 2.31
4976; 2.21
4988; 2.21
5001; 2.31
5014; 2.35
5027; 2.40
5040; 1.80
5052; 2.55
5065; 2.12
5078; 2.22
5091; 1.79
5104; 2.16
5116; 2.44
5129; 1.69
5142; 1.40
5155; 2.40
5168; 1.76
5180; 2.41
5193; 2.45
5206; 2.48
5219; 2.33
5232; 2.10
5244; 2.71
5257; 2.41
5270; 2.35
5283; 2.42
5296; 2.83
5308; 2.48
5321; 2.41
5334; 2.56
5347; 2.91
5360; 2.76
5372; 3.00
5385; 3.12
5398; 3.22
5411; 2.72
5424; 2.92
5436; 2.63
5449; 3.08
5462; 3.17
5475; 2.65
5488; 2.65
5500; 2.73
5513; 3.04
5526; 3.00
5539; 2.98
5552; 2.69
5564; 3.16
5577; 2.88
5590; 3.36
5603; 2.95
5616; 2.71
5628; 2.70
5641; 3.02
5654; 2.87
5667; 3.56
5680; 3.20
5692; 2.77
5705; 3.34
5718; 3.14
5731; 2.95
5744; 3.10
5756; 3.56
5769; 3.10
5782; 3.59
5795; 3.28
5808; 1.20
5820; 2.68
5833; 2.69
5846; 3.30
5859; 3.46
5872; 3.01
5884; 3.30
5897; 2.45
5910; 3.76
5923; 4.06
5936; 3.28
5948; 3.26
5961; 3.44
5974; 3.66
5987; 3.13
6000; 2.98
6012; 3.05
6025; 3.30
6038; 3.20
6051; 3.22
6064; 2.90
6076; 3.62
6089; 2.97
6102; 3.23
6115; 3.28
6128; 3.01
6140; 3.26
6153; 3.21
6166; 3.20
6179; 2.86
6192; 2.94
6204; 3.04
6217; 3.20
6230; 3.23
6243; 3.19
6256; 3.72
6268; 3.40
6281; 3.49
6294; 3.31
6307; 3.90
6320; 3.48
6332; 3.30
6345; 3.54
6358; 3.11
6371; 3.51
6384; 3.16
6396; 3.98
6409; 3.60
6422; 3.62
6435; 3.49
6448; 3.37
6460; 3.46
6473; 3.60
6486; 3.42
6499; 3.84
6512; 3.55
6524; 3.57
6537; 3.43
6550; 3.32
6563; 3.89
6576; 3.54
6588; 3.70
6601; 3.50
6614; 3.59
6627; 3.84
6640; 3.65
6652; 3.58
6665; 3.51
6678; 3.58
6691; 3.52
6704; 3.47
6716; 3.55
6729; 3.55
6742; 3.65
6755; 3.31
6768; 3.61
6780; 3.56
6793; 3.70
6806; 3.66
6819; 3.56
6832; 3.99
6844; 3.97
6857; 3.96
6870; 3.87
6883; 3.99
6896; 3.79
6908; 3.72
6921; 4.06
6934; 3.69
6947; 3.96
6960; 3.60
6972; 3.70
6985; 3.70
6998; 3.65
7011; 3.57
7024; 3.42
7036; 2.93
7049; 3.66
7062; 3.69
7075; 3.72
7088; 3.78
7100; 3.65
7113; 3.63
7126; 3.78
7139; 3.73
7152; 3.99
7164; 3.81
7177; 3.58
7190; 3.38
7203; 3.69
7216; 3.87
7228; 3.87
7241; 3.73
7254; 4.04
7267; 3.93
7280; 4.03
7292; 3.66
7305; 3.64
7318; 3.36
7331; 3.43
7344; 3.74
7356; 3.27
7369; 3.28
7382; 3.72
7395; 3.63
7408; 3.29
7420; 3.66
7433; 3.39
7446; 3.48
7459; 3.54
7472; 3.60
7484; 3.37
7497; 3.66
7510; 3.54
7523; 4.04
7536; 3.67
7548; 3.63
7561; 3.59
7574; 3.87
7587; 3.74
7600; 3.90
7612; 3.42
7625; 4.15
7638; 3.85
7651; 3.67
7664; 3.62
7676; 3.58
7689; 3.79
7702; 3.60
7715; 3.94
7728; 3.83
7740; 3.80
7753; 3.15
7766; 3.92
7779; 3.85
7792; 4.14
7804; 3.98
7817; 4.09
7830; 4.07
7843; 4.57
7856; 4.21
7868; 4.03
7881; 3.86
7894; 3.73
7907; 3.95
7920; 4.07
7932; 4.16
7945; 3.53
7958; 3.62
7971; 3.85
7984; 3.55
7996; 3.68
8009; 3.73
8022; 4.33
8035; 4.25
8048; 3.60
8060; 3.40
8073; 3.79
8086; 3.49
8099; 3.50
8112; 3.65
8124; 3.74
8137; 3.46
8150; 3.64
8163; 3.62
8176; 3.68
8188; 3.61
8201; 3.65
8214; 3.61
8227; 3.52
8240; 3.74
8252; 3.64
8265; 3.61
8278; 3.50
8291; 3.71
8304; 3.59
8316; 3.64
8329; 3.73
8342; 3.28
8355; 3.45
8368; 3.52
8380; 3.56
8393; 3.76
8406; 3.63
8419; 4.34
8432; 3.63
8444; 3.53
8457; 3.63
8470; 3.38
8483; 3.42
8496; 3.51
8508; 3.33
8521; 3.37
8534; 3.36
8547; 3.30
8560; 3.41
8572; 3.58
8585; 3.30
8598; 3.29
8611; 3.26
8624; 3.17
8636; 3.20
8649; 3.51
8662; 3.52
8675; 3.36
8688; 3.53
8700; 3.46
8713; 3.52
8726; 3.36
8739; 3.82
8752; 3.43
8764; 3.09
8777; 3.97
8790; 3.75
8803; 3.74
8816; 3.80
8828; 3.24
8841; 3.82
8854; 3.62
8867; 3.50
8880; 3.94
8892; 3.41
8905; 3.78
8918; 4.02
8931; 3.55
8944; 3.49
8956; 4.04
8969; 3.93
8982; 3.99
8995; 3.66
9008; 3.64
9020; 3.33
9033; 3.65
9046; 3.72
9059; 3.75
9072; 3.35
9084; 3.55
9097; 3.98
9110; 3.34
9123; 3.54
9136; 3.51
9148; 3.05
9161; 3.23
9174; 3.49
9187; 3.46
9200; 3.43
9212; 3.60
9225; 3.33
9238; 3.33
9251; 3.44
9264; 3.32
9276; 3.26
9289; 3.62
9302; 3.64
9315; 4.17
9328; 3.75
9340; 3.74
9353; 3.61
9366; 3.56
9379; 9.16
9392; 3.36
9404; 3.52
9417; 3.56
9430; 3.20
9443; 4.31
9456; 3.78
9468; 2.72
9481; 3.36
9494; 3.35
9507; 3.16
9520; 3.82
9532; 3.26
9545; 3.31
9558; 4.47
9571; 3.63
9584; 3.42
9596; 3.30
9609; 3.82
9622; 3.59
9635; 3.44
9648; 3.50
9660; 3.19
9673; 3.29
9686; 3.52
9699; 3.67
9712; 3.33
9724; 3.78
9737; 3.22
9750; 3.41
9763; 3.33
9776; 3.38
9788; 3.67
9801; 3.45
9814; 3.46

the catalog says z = 0.194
